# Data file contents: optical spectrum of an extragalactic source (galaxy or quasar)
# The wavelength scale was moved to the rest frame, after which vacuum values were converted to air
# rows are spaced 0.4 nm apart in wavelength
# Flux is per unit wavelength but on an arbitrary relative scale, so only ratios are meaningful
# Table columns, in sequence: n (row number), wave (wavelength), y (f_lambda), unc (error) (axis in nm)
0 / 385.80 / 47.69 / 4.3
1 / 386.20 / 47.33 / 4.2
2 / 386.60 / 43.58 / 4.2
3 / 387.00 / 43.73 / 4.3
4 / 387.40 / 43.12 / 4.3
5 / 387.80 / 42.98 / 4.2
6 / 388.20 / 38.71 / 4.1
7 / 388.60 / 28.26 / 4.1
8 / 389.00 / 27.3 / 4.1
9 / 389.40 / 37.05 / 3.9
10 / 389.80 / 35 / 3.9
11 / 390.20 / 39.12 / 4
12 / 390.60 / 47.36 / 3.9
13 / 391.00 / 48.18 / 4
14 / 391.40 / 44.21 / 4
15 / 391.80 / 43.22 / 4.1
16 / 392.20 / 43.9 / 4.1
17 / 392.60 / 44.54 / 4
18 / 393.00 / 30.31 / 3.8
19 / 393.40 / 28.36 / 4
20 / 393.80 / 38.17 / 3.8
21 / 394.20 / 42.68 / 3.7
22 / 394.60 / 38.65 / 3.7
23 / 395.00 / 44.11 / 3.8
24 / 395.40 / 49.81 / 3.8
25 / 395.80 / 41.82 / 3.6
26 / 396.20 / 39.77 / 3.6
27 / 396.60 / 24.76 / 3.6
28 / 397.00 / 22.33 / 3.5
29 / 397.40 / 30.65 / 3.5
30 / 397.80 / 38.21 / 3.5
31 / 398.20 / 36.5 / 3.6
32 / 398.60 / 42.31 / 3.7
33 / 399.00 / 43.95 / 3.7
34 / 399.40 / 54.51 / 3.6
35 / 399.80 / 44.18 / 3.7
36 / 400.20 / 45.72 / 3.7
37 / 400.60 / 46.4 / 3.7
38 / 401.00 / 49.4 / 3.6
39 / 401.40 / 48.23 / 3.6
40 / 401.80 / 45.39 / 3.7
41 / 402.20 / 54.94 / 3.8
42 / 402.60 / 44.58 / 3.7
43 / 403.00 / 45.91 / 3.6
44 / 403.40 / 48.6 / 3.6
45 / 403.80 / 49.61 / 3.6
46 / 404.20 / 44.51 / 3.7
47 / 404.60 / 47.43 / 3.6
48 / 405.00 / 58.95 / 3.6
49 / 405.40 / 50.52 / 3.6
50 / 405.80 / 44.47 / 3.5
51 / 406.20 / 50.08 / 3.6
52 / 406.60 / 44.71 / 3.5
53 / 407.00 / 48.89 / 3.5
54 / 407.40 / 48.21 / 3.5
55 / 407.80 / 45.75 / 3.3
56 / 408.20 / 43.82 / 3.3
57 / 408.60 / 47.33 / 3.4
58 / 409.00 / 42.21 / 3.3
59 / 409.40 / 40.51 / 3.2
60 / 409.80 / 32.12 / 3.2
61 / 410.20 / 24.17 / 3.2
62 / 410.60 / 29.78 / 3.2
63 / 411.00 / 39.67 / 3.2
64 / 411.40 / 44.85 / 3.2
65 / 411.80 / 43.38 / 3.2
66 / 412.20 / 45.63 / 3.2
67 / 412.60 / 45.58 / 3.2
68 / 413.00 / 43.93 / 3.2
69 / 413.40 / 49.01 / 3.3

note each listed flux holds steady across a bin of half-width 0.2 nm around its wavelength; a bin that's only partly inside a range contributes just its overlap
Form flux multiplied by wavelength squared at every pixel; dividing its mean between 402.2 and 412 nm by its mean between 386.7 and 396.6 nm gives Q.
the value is 1.20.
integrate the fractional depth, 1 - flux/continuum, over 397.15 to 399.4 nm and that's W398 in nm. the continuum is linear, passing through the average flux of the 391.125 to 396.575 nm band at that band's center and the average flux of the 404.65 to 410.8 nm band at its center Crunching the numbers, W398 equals 0.11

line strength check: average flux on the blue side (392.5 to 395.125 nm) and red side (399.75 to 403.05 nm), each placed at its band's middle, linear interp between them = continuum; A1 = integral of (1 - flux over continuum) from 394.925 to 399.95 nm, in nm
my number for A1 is 0.360 nm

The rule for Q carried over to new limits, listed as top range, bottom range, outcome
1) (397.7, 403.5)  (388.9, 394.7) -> 1.22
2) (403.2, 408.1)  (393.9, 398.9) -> 1.34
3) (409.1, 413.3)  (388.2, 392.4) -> 1.11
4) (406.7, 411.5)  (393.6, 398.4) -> 1.16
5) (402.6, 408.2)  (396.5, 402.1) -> 1.19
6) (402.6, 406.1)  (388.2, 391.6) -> 1.36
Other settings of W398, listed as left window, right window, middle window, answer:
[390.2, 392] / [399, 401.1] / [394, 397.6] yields 0.71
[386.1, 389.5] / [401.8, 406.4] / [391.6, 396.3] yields 0.25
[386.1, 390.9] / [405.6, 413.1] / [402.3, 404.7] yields -0.32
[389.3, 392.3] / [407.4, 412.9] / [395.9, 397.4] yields 0.42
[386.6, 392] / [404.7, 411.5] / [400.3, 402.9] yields -0.36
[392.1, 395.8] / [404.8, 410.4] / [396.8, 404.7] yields -0.34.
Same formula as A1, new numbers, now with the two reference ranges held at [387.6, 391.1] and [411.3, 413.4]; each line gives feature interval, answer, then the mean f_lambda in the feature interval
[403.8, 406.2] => -0.36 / 49.3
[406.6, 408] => -0.12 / 47.2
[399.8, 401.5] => -0.23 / 47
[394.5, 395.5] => -0.11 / 44.2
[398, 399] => 0.01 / 40.3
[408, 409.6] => 0.02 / 43.5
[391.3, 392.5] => -0.16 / 43.8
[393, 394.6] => 0.14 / 35.9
